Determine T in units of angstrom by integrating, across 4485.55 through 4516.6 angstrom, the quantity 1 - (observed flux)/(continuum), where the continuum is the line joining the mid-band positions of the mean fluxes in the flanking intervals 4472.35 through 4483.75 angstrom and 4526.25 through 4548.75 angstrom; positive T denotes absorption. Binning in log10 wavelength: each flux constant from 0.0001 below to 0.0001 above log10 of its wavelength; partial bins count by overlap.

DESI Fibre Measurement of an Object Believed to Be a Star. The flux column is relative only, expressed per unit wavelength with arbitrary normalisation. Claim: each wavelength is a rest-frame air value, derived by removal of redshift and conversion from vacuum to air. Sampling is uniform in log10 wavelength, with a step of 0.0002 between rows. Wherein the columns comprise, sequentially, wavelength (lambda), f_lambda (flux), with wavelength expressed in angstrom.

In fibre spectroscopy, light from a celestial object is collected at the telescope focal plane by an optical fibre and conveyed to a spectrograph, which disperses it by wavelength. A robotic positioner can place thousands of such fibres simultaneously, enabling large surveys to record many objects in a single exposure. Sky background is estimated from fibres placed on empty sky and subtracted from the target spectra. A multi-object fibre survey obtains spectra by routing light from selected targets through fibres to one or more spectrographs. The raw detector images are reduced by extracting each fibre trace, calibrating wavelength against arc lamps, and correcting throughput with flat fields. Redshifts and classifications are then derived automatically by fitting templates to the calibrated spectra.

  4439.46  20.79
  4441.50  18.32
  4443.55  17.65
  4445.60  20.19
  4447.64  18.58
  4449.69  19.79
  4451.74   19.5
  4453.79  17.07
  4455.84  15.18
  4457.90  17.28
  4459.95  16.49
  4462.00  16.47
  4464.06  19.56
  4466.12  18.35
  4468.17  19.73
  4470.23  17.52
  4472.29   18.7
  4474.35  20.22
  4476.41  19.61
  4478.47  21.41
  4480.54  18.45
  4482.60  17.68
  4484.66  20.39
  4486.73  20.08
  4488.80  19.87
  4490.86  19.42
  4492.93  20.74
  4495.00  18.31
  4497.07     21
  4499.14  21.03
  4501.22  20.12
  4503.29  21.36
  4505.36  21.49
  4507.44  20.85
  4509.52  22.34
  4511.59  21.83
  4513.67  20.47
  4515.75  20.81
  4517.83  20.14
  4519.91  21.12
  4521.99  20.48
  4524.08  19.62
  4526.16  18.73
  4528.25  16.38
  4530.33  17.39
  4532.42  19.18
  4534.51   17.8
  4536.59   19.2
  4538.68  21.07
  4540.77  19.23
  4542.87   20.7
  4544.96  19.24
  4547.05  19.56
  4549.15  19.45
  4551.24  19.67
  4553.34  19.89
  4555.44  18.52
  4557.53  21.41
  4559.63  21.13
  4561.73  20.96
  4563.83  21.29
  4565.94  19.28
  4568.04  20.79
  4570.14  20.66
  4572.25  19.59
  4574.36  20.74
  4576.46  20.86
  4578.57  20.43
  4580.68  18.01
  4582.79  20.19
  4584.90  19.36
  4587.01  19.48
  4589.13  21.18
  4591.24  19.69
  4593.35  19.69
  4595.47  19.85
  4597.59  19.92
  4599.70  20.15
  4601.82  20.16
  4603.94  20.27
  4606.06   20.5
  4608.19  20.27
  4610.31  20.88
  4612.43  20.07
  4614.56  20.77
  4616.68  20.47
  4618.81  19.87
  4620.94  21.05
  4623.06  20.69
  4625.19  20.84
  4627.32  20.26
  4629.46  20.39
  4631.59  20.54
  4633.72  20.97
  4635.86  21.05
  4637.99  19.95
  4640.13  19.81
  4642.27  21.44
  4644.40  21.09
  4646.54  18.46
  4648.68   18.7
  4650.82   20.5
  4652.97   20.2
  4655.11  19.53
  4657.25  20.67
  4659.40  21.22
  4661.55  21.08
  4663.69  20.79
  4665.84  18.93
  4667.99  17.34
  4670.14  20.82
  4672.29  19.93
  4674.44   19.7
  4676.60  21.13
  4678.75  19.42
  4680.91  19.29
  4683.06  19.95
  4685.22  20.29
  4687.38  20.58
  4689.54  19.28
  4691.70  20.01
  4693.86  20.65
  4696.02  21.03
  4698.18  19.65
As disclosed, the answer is -2.3 angstrom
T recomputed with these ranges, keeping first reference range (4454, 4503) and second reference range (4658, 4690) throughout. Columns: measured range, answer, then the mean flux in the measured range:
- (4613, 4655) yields -1.2 angstrom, 20.3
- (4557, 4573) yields -1.0 angstrom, 20.6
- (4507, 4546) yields -1.1 angstrom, 19.8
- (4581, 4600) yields -0.3 angstrom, 19.9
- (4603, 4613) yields -0.4 angstrom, 20.4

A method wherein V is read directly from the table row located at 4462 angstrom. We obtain 16.47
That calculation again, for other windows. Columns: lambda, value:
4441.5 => 18.32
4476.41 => 19.61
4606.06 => 20.5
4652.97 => 20.2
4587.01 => 19.48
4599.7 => 20.15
